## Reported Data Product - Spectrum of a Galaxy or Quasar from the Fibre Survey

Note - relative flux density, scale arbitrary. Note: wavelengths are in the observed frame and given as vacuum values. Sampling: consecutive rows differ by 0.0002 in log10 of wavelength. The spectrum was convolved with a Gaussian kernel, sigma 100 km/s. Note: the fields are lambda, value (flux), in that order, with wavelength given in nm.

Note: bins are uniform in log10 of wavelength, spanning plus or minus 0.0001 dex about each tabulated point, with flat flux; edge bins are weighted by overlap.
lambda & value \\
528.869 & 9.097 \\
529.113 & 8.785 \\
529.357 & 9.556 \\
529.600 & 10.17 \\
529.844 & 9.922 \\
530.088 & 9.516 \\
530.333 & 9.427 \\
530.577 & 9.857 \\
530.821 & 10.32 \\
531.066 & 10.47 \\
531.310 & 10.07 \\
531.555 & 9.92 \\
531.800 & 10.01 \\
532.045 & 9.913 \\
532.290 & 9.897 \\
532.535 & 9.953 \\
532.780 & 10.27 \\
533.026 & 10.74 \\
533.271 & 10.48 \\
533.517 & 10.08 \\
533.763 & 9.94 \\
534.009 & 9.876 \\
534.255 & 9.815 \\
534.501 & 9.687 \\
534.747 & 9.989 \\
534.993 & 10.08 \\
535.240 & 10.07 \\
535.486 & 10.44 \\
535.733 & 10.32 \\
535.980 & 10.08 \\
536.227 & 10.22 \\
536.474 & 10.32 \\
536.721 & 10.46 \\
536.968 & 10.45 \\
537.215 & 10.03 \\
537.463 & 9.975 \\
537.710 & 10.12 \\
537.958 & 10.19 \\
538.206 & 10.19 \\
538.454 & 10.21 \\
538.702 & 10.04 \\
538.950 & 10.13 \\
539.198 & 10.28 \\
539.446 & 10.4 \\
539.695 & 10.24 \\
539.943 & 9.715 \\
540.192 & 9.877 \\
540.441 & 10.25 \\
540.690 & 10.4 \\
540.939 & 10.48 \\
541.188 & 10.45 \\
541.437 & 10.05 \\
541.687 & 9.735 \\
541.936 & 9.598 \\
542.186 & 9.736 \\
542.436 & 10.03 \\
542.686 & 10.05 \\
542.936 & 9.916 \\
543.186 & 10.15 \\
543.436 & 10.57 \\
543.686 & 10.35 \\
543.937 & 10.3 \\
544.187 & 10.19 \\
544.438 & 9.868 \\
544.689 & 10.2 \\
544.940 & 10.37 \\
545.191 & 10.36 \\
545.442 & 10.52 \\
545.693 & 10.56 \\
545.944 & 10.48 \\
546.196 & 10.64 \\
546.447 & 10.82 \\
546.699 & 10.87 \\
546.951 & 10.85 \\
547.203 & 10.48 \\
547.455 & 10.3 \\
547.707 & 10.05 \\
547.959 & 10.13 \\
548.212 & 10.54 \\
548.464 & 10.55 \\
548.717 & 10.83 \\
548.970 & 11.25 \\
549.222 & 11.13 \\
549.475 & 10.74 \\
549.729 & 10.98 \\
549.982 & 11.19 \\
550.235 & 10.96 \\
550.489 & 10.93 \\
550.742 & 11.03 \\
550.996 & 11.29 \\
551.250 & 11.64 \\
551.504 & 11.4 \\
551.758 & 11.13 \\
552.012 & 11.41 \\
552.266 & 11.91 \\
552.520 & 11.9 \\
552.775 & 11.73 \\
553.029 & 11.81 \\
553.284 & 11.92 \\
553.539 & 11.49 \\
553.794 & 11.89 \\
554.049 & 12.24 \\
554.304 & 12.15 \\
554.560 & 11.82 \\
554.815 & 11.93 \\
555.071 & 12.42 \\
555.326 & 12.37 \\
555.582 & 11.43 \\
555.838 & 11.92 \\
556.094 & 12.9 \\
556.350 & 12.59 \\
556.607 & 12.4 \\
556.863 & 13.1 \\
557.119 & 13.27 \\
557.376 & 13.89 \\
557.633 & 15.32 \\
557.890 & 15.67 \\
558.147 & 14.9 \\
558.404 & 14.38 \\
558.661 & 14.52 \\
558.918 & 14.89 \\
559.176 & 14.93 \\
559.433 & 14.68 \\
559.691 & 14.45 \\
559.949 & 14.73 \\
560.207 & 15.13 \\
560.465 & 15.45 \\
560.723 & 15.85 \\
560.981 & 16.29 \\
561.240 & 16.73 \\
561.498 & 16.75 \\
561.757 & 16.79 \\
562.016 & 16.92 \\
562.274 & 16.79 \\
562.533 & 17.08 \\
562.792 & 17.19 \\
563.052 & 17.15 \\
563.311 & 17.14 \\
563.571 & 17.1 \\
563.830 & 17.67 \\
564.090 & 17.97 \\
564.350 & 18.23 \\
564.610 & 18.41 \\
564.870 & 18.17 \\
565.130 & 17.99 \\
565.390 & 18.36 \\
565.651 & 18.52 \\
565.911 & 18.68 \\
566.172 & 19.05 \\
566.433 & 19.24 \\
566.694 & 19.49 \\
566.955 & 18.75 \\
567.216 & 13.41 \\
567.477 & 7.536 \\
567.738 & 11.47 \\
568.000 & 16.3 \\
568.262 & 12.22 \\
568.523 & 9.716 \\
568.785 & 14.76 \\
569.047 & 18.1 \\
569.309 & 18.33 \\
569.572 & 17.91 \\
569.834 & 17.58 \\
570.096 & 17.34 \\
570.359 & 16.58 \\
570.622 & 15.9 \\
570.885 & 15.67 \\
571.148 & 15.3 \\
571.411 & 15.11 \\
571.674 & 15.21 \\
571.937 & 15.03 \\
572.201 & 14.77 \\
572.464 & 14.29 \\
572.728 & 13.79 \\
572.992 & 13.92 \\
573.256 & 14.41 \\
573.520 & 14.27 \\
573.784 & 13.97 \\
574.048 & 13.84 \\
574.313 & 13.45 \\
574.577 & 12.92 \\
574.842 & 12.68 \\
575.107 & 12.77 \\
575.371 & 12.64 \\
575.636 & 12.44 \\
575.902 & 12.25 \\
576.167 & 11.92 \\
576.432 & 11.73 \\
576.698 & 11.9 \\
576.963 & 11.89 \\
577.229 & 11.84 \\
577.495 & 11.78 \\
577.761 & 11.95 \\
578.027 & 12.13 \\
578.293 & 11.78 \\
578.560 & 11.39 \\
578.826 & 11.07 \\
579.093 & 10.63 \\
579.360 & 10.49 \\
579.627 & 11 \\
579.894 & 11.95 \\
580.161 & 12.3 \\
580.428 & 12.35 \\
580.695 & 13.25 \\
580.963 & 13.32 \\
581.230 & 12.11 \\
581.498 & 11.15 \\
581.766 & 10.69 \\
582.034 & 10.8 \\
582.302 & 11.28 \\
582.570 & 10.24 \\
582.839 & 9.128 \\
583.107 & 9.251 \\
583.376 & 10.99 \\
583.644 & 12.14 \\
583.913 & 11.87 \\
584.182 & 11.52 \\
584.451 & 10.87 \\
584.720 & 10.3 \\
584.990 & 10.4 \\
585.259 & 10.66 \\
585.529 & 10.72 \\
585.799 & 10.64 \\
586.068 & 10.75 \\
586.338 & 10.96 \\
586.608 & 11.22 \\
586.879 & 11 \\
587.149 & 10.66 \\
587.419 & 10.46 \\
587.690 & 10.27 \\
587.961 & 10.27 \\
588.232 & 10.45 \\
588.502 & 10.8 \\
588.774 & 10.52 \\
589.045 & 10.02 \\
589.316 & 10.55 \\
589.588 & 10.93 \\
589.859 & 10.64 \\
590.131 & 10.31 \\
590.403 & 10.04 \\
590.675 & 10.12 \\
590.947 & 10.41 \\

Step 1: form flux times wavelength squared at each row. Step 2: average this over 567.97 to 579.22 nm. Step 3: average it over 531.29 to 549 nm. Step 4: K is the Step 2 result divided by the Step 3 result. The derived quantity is 1.5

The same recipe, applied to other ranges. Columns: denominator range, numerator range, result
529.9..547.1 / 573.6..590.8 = 1.30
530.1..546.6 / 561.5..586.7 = 1.54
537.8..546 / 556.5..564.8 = 1.67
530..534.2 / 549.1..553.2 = 1.21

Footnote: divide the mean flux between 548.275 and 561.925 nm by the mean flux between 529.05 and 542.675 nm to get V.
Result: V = 1.3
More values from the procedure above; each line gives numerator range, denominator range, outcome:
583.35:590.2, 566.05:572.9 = 0.70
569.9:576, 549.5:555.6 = 1.23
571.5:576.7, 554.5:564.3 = 0.90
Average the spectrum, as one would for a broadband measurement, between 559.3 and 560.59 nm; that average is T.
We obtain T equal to 14.9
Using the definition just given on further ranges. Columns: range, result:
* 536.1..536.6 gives 10.3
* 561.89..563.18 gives 17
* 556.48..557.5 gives 13.2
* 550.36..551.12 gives 11.1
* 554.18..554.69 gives 12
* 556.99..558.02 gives 14.5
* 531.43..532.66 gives 9.94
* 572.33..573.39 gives 14.1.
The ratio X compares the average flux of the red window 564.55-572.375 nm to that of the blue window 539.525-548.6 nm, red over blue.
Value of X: 1.6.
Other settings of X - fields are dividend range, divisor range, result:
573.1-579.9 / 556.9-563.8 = 0.78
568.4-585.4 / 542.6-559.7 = 1.10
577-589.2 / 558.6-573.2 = 0.69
